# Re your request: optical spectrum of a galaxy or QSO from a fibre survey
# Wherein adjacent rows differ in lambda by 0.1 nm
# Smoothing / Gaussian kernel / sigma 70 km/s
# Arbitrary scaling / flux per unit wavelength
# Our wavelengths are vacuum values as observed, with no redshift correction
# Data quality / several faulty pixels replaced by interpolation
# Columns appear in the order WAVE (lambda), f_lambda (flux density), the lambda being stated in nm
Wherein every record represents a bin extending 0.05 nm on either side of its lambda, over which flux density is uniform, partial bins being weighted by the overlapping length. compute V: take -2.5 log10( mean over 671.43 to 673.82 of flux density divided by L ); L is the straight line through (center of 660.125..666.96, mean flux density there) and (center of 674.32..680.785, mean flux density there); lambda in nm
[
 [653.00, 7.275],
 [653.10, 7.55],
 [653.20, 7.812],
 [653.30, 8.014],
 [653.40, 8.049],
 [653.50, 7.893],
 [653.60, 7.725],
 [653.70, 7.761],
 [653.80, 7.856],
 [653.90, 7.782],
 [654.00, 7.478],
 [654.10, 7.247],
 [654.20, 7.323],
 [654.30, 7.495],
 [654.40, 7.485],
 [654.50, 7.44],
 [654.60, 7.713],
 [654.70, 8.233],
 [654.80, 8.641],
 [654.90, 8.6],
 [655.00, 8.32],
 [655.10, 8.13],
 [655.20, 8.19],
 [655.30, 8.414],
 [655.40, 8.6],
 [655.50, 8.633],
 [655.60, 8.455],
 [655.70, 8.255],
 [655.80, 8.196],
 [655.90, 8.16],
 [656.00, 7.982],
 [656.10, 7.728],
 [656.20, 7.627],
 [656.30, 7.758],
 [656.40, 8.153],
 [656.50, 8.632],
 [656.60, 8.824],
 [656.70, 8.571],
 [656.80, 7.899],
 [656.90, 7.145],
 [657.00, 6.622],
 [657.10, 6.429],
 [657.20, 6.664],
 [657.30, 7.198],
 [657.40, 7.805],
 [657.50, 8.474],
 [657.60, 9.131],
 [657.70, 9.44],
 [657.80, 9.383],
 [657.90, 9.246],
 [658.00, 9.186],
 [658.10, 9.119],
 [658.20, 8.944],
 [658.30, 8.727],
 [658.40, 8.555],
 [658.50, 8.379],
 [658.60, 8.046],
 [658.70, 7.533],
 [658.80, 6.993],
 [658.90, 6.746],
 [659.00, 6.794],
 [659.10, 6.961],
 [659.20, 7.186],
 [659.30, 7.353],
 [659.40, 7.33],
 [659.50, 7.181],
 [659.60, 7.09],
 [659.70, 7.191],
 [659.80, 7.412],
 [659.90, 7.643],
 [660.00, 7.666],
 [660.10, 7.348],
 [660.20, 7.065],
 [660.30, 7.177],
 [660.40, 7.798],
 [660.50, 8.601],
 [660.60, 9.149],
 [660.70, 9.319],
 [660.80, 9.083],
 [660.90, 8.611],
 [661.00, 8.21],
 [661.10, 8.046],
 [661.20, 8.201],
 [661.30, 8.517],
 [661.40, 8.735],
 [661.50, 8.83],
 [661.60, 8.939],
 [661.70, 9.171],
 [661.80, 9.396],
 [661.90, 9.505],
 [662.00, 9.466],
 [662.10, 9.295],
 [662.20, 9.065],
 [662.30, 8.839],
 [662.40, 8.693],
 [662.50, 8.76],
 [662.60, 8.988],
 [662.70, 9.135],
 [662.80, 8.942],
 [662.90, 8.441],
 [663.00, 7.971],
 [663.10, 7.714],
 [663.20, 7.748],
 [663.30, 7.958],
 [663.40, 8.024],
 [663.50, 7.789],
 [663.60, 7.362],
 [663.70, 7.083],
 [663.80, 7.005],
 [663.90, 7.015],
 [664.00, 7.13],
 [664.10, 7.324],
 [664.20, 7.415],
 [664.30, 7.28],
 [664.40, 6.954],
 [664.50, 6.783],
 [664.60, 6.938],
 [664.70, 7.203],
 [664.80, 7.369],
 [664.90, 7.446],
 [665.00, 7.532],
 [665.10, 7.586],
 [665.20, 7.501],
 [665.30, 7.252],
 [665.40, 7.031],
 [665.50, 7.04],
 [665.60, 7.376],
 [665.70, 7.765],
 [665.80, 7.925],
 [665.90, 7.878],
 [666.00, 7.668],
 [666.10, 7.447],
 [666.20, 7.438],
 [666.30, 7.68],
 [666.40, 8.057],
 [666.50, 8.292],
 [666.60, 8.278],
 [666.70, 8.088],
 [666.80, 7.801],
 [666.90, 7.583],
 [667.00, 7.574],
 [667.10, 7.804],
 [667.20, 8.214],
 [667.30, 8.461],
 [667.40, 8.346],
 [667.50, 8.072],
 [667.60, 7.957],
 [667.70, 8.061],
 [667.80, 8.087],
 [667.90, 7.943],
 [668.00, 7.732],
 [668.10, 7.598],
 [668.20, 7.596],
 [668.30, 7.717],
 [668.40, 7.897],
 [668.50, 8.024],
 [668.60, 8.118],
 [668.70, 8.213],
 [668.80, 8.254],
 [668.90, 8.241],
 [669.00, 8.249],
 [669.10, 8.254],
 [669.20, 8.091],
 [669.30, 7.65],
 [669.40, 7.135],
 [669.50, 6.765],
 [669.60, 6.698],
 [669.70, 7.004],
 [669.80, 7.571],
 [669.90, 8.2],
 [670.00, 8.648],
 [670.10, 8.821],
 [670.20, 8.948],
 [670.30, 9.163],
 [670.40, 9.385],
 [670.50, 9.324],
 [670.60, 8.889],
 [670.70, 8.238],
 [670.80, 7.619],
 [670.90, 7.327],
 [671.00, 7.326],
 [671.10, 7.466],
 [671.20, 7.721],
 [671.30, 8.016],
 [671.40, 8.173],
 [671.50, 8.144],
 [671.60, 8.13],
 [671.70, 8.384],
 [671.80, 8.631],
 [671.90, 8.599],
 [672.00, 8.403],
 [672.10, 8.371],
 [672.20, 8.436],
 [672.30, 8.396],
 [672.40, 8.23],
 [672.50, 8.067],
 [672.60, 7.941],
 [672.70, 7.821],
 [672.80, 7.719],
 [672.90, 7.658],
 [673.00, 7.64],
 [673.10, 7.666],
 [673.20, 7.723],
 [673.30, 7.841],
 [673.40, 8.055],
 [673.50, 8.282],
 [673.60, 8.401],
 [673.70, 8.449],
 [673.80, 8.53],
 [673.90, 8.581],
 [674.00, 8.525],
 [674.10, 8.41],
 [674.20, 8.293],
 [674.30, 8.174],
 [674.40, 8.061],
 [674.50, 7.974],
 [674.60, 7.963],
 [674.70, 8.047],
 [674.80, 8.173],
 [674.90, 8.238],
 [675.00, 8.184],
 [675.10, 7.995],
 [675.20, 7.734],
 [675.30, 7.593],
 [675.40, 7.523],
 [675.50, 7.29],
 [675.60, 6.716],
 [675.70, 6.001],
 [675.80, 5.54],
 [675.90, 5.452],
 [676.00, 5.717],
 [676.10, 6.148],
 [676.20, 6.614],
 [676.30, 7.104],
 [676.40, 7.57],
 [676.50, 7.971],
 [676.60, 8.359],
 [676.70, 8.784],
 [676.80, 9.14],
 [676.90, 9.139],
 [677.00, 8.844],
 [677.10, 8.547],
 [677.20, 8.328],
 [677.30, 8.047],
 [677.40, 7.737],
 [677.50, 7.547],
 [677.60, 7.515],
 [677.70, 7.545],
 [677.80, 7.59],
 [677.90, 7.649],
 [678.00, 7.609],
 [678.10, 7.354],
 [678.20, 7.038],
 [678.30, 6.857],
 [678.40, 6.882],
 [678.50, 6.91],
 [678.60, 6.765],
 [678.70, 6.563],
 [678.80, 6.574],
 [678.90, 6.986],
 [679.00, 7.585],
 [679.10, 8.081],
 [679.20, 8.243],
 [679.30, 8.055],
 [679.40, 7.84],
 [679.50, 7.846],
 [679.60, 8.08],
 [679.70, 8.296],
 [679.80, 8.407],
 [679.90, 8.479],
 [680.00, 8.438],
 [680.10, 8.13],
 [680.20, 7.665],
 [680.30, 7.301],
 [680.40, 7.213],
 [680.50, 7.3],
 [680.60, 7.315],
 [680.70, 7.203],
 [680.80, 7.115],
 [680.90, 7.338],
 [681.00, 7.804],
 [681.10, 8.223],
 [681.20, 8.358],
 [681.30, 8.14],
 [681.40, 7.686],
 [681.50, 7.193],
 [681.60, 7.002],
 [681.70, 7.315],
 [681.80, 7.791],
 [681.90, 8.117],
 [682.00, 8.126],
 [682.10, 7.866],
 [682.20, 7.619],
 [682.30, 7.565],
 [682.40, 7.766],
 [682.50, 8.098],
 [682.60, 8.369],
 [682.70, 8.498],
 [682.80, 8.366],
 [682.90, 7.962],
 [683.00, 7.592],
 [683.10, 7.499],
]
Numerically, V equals -0.06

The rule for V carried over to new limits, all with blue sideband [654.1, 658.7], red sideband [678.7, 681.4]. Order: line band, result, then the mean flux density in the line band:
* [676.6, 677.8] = -0.06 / 8.26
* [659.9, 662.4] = -0.06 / 8.57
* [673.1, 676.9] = 0.02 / 7.73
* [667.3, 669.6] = 0.01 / 7.89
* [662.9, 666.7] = 0.07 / 7.51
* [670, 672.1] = -0.06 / 8.34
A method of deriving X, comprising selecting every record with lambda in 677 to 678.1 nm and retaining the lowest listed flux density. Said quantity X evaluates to 7.354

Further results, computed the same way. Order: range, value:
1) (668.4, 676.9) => 5.452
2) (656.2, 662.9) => 6.429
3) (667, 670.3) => 6.698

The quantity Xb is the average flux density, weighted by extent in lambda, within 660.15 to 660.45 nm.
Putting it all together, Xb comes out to 7.35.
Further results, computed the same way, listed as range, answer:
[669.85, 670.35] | 8.76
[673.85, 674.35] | 8.4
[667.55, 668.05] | 7.96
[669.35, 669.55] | 6.95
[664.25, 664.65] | 6.99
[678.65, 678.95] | 6.71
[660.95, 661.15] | 8.13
